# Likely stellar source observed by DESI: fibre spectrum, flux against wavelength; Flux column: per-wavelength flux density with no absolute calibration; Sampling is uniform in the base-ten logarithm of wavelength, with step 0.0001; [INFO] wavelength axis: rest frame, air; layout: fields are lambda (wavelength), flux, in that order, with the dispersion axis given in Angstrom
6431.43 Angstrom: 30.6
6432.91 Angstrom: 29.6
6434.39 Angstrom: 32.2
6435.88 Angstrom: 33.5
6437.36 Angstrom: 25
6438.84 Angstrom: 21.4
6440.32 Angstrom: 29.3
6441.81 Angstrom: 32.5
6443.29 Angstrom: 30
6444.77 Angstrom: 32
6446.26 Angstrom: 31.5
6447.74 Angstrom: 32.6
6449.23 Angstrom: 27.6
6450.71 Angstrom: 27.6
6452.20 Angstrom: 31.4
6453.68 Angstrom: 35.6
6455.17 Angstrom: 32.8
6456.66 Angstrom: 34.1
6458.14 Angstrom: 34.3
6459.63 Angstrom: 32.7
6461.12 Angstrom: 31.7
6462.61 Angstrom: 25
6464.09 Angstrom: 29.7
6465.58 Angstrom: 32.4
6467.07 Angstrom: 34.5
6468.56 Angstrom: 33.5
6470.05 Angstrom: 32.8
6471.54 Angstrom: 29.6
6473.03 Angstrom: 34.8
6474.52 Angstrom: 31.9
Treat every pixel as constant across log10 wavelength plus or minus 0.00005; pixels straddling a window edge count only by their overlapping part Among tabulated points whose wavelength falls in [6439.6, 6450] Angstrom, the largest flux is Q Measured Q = 32.6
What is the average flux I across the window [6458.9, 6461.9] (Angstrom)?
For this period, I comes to 32.1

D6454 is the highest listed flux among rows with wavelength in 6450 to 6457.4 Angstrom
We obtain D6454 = 35.6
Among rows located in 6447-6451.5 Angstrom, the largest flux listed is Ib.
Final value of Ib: 32.6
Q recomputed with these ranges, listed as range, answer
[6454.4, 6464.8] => 34.3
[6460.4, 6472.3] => 34.5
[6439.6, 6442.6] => 32.5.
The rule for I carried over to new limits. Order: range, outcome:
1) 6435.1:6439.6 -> 26.7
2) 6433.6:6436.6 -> 32.7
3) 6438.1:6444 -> 28.3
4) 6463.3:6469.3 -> 32.5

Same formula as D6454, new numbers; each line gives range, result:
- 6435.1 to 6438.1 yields 33.5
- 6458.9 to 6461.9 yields 32.7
